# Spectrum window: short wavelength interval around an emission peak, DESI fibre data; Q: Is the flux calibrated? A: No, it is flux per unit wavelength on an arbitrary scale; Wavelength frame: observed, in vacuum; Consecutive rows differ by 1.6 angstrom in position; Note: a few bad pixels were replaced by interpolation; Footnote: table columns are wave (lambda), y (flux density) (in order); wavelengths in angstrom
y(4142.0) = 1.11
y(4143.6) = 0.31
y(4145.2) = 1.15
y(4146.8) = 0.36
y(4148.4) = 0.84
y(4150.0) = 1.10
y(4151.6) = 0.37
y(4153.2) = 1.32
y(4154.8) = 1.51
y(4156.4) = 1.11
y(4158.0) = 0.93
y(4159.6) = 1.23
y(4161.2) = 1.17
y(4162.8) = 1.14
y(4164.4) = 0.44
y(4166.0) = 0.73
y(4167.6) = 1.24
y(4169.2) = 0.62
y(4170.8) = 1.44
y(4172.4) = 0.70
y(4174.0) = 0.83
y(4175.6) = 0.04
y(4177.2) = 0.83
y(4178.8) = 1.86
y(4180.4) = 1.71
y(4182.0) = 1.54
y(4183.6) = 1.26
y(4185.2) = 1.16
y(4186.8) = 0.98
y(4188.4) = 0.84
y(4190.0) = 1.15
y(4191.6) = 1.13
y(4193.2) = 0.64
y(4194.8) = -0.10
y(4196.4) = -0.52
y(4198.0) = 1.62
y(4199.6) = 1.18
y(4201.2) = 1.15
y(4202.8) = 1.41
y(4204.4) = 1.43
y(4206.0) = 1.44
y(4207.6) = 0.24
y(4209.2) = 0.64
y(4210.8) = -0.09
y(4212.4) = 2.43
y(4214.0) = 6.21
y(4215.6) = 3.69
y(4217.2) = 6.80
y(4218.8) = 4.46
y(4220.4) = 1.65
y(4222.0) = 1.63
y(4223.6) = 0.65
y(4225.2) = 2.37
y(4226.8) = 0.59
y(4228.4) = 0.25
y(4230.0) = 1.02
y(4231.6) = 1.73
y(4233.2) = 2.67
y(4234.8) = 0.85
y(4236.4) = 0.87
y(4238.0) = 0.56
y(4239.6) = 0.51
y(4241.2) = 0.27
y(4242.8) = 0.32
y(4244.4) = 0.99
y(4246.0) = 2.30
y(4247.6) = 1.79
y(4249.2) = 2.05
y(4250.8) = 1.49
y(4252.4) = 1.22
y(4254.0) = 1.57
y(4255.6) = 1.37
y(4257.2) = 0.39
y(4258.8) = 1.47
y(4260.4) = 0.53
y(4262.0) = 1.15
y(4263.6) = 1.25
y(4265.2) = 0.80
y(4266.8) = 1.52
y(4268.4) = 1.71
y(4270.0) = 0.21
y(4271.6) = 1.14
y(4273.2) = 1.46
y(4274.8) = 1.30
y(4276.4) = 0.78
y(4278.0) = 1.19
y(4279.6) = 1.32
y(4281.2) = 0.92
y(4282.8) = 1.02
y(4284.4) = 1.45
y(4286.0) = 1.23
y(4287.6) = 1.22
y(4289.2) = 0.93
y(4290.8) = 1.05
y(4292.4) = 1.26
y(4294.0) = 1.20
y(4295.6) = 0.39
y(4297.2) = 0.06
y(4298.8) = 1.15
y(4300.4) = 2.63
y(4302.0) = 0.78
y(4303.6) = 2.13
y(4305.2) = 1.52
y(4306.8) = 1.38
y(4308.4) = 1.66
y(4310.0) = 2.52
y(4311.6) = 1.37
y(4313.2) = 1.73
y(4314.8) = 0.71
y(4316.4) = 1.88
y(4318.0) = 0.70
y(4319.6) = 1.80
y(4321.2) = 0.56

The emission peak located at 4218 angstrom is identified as [O II]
